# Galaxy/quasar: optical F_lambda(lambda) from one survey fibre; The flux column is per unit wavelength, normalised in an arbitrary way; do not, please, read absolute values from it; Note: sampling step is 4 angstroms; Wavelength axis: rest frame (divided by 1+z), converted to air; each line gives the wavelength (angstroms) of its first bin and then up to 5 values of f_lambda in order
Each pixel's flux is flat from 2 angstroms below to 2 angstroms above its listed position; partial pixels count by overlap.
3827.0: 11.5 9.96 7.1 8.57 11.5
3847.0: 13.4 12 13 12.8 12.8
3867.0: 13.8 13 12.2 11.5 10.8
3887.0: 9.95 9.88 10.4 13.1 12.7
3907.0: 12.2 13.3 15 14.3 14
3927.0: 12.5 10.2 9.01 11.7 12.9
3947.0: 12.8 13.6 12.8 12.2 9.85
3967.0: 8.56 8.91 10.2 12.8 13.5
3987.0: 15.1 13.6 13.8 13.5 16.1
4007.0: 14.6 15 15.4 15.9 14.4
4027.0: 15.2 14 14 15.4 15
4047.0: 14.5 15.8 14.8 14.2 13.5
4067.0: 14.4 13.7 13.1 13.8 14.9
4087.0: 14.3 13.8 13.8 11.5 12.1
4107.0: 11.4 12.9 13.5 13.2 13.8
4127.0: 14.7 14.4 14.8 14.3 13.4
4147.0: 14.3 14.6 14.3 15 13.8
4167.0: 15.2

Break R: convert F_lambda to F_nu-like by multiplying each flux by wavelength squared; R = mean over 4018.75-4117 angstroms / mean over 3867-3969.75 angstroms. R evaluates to 1.26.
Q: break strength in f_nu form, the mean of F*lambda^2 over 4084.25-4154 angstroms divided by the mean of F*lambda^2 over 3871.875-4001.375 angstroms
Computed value 1.23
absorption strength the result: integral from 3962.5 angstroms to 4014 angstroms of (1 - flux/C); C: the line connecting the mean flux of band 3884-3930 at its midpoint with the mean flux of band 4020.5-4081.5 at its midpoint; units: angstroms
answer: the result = 2.6 angstroms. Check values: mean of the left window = 12.4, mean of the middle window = 12.9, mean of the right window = 14.4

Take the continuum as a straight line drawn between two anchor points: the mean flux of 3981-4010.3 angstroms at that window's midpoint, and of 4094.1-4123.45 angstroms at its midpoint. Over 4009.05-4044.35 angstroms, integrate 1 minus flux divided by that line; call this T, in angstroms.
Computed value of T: -2.62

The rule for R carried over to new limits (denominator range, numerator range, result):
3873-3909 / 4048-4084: 1.36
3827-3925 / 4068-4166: 1.30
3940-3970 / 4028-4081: 1.29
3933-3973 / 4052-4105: 1.30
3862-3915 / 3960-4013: 1.11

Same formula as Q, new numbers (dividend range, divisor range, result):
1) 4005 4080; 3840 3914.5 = 1.30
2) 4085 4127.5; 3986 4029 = 0.93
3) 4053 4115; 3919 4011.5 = 1.14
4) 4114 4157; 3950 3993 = 1.29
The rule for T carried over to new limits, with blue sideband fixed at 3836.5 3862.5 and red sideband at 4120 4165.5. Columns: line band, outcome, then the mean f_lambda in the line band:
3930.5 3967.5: 3.4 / 11.5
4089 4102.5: 0.9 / 12.9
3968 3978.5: 2.4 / 9.92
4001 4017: -2.6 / 15.3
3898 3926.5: -2.6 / 13.5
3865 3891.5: 0.8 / 11.7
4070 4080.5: 0.2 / 13.5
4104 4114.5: 1.3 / 12.3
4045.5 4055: -1.1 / 15.1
